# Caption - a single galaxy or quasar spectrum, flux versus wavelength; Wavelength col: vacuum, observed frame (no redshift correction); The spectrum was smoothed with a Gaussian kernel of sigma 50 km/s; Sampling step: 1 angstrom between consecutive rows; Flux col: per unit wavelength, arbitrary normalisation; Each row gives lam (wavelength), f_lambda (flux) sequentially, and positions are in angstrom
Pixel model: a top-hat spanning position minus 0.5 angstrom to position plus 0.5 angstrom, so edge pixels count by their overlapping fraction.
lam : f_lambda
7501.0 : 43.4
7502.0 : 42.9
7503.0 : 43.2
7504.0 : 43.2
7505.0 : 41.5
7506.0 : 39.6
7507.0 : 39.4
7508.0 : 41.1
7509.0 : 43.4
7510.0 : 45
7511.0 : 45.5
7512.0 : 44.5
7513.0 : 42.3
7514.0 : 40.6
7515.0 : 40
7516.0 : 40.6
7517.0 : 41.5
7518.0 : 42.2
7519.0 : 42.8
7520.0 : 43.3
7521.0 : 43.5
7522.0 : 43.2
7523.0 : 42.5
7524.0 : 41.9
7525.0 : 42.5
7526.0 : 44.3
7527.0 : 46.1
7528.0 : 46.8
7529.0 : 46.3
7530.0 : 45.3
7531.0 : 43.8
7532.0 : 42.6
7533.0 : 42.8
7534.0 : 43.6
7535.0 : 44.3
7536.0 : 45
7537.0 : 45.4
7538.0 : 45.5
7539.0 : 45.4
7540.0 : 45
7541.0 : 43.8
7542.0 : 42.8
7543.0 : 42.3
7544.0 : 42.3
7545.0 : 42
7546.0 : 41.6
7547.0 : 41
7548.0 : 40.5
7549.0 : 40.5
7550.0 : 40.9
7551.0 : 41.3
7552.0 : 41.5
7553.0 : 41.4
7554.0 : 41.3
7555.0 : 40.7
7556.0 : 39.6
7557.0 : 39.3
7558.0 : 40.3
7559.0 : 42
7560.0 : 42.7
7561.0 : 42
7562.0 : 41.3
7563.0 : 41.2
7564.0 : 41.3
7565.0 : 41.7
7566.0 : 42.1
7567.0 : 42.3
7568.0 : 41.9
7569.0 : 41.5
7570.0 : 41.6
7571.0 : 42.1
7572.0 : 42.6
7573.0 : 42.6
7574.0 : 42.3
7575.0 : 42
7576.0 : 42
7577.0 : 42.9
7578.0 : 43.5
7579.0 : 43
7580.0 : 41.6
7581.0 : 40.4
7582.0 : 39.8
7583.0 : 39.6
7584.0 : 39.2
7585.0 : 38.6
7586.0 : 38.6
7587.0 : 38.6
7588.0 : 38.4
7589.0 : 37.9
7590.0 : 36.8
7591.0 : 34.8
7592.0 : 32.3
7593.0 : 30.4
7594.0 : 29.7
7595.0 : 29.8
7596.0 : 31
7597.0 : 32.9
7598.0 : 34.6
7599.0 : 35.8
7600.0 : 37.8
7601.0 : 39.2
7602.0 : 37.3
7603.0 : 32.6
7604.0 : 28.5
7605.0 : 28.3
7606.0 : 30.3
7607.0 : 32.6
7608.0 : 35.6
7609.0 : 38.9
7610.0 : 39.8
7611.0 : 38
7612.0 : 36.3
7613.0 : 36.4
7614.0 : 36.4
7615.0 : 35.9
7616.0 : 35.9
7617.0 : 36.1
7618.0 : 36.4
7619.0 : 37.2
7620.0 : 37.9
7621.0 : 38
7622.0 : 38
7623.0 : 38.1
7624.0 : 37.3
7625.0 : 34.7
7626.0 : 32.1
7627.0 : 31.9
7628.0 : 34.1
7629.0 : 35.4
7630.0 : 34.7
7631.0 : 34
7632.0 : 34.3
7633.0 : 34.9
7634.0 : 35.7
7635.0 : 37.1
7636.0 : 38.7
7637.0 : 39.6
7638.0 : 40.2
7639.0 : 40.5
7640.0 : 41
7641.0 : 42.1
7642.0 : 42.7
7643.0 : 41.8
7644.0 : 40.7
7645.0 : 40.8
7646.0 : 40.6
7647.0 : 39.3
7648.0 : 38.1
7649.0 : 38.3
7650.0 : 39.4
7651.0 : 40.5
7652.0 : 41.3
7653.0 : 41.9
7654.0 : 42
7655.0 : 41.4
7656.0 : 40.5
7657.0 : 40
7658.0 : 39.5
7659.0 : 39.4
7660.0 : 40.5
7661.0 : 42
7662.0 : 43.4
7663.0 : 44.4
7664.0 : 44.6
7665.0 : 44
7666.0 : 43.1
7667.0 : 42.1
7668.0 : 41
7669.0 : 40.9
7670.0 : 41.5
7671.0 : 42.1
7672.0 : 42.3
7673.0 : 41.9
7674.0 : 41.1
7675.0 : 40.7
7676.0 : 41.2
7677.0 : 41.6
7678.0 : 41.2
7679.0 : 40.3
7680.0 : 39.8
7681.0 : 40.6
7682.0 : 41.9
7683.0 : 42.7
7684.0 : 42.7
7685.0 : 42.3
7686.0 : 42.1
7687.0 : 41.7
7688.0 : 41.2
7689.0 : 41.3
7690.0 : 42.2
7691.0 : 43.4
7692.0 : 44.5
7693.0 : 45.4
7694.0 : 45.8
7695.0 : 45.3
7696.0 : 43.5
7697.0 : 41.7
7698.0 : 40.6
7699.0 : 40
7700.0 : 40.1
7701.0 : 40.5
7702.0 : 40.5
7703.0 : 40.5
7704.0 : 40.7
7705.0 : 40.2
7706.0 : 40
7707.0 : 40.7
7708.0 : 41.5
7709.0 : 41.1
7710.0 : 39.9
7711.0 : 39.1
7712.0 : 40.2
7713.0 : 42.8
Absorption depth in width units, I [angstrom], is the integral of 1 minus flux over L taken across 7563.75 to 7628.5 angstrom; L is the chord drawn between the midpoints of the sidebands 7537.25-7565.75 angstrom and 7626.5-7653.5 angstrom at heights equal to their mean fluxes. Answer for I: 4.6 angstrom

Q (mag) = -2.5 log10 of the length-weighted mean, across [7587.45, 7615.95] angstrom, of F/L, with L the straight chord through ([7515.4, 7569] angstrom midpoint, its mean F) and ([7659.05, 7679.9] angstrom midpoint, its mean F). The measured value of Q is 0.22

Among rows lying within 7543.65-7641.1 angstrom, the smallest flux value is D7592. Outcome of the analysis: 28.3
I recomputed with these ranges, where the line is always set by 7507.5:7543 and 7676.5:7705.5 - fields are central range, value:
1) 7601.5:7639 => 6.0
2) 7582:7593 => 1.5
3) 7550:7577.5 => 1.0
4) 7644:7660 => 0.8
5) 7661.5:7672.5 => -0.1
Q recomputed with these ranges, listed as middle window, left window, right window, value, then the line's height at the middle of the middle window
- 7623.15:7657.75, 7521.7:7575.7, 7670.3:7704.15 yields 0.098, 42.1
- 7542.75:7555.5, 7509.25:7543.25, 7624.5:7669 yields 0.039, 42.8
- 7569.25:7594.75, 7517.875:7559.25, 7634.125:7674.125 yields 0.080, 42.2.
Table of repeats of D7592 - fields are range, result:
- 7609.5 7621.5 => 35.9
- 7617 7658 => 31.9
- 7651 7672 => 39.4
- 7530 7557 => 39.3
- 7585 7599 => 29.7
